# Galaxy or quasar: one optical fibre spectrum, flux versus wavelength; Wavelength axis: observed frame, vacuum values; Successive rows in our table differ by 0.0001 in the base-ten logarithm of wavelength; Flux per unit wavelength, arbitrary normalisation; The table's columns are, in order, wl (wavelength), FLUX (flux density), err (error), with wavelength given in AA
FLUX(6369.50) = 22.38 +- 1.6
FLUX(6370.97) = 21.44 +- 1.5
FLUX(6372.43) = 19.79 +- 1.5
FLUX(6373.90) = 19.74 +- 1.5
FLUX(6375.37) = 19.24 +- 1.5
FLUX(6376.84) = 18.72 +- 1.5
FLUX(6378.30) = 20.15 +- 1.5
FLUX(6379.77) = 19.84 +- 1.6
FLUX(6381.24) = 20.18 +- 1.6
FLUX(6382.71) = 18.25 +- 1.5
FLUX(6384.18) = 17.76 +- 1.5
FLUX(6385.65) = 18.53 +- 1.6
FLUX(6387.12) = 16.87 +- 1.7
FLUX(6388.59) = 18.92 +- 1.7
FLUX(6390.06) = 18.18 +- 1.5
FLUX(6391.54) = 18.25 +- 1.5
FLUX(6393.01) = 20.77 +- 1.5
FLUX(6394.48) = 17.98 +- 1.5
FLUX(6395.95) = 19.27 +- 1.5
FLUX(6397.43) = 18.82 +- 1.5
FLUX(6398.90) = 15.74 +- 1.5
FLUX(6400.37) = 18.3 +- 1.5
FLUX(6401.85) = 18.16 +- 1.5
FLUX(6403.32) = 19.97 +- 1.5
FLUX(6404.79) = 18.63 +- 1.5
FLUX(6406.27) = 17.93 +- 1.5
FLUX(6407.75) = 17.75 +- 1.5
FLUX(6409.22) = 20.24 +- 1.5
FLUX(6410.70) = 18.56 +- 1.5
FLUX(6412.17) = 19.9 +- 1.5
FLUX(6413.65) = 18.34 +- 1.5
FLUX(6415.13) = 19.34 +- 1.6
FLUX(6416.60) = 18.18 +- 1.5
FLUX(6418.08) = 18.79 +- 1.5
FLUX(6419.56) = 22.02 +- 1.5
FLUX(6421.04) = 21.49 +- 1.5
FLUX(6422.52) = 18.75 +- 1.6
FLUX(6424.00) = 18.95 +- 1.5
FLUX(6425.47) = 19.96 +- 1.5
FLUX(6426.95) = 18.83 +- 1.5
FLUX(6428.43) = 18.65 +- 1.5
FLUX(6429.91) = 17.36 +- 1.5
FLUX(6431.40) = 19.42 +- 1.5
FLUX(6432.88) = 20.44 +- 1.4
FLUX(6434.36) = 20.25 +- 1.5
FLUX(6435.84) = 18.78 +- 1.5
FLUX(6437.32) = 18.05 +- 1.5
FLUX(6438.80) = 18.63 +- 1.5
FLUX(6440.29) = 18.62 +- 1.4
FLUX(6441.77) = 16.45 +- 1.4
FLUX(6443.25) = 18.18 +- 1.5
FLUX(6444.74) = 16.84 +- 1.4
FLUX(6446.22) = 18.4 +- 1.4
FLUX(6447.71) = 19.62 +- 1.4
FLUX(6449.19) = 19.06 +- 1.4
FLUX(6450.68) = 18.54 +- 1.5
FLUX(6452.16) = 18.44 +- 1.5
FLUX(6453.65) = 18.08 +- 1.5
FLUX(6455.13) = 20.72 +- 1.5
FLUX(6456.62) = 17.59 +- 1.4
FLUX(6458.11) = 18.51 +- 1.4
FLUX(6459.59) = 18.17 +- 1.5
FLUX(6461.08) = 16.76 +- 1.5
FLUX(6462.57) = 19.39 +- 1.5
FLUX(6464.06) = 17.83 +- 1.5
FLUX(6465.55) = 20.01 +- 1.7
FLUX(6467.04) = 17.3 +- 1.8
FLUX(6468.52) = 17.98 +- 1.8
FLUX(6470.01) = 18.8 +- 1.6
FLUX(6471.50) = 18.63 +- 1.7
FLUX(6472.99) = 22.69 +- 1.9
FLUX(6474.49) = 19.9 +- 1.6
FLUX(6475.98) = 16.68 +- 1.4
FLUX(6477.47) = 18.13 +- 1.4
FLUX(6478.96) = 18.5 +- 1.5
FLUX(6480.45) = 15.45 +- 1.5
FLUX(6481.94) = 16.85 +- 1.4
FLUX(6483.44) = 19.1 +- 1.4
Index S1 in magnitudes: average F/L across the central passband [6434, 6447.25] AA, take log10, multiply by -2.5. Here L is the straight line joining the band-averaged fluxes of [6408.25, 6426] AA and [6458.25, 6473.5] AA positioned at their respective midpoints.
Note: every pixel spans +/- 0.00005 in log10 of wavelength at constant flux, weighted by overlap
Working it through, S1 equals 0.05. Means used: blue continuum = 19.5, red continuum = 18.7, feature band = 18.2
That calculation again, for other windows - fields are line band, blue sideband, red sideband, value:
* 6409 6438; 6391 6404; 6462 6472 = -0.04 mag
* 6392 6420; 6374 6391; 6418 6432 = 0.02 mag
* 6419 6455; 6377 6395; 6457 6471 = -0.03 mag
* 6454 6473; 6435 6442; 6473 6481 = -0.02 mag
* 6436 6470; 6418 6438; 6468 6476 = 0.06 mag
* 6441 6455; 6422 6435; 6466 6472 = 0.03 mag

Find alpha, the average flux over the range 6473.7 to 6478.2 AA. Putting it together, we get 18.2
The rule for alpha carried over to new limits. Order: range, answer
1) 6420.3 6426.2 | 19.8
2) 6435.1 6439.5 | 18.5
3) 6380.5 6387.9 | 18.3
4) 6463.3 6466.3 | 18.9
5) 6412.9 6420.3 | 19.3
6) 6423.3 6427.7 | 19.3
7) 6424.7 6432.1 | 18.8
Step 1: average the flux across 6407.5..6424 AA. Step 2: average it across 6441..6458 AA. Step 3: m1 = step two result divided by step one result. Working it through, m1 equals 0.95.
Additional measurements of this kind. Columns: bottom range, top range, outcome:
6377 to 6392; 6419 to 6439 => 1.04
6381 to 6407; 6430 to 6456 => 1.01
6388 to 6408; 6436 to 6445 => 0.97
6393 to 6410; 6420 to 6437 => 1.04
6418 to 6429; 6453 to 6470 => 0.93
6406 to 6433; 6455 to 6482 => 0.96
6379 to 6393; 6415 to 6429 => 1.05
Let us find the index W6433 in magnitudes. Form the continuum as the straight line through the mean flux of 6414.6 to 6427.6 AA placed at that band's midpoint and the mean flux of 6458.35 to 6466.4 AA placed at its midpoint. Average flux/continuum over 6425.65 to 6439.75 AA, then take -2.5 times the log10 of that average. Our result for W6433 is 0.02 mag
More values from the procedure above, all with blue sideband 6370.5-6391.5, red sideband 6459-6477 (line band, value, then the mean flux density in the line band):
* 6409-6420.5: -0.03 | 19.4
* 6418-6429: -0.05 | 19.8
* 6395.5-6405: 0.03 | 18.4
